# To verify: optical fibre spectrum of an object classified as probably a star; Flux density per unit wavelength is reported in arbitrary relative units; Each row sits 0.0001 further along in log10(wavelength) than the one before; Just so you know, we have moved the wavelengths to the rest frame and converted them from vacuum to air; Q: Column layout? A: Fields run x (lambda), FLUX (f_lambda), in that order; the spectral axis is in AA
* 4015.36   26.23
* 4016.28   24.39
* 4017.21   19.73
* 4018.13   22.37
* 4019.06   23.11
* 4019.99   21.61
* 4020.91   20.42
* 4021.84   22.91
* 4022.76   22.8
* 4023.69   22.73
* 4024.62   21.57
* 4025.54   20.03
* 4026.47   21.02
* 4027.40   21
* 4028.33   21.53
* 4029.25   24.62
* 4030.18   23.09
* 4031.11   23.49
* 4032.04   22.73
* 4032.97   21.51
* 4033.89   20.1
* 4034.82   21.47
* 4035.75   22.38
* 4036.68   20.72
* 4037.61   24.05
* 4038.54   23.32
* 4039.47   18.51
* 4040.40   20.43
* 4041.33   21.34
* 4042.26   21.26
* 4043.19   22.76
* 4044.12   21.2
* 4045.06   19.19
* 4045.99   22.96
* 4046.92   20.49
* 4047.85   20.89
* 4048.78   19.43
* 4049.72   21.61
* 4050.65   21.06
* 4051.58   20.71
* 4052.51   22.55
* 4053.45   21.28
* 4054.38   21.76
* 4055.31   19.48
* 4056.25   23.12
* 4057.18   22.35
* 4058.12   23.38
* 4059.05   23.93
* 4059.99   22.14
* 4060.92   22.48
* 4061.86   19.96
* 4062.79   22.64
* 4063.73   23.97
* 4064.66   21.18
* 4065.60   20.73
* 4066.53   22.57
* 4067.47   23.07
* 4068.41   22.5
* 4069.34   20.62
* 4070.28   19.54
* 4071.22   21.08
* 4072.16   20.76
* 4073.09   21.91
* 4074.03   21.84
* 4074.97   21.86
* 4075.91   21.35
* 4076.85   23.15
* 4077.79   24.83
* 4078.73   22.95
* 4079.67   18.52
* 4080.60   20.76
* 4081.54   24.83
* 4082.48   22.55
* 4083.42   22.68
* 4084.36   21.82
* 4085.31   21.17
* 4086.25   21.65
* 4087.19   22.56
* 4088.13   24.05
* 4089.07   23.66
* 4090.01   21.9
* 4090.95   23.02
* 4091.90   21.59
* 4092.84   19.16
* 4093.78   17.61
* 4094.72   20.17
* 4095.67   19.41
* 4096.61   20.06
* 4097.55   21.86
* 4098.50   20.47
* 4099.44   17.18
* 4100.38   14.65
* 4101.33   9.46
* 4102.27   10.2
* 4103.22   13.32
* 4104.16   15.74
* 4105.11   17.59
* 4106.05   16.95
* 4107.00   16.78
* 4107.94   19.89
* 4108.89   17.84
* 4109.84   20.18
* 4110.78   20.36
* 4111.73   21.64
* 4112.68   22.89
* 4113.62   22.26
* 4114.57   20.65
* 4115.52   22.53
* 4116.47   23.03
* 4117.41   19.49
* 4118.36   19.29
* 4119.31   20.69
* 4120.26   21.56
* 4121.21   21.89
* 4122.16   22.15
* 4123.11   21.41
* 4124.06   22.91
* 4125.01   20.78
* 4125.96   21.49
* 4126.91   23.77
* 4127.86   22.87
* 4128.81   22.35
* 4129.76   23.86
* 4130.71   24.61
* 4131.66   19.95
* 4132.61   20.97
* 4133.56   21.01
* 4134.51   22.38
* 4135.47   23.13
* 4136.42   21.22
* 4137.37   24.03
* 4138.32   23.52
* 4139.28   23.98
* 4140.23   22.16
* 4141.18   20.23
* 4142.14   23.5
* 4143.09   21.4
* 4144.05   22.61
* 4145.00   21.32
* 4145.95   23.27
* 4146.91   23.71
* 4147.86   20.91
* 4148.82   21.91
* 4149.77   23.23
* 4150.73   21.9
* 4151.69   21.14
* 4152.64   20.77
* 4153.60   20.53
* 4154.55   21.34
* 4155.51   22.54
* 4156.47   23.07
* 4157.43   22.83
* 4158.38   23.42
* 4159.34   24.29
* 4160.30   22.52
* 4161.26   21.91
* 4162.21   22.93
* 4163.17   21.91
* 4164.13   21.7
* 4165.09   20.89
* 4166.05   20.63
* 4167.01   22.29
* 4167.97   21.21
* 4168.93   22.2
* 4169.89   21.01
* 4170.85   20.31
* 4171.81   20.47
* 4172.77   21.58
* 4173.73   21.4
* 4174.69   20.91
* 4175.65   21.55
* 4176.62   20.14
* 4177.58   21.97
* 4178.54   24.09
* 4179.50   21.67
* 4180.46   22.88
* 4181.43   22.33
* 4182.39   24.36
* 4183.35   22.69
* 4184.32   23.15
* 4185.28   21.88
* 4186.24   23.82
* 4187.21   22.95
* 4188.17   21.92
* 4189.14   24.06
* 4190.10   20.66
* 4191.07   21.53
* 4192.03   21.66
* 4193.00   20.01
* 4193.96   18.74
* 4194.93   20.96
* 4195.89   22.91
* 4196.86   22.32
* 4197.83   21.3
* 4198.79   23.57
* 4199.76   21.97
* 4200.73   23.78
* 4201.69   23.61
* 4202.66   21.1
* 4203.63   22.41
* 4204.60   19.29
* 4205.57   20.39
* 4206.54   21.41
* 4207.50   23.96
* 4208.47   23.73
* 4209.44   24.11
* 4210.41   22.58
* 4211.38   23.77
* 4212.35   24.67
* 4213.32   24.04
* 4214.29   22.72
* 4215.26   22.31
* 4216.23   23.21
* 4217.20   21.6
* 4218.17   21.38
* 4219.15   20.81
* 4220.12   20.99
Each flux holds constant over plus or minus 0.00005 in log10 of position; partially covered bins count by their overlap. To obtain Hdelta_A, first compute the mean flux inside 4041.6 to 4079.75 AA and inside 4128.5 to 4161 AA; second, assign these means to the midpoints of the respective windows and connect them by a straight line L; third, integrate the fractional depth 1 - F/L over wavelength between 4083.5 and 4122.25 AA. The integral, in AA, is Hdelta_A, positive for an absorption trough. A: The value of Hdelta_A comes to 4.05 AA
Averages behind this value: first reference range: 21.7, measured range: 19.7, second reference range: 22.3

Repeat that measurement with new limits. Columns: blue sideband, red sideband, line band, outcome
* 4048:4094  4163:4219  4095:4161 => 3.13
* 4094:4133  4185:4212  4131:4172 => -2.23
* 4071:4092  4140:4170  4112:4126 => 0.38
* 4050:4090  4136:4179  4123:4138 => -0.22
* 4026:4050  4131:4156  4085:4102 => 1.54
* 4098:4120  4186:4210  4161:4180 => -0.54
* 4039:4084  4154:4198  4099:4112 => 3.17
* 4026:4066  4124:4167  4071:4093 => -0.21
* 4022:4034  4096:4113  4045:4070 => -1.70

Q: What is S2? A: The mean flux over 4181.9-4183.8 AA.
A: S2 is 23.6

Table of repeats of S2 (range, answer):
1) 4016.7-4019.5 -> 21.7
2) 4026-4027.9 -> 20.9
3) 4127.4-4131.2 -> 23.4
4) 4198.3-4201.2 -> 23.1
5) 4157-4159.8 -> 23.6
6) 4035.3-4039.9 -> 21.8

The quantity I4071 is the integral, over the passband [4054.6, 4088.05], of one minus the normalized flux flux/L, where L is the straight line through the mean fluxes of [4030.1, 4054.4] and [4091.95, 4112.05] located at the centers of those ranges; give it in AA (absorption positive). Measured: -4.1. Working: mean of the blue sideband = 21.5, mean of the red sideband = 17.7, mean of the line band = 22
